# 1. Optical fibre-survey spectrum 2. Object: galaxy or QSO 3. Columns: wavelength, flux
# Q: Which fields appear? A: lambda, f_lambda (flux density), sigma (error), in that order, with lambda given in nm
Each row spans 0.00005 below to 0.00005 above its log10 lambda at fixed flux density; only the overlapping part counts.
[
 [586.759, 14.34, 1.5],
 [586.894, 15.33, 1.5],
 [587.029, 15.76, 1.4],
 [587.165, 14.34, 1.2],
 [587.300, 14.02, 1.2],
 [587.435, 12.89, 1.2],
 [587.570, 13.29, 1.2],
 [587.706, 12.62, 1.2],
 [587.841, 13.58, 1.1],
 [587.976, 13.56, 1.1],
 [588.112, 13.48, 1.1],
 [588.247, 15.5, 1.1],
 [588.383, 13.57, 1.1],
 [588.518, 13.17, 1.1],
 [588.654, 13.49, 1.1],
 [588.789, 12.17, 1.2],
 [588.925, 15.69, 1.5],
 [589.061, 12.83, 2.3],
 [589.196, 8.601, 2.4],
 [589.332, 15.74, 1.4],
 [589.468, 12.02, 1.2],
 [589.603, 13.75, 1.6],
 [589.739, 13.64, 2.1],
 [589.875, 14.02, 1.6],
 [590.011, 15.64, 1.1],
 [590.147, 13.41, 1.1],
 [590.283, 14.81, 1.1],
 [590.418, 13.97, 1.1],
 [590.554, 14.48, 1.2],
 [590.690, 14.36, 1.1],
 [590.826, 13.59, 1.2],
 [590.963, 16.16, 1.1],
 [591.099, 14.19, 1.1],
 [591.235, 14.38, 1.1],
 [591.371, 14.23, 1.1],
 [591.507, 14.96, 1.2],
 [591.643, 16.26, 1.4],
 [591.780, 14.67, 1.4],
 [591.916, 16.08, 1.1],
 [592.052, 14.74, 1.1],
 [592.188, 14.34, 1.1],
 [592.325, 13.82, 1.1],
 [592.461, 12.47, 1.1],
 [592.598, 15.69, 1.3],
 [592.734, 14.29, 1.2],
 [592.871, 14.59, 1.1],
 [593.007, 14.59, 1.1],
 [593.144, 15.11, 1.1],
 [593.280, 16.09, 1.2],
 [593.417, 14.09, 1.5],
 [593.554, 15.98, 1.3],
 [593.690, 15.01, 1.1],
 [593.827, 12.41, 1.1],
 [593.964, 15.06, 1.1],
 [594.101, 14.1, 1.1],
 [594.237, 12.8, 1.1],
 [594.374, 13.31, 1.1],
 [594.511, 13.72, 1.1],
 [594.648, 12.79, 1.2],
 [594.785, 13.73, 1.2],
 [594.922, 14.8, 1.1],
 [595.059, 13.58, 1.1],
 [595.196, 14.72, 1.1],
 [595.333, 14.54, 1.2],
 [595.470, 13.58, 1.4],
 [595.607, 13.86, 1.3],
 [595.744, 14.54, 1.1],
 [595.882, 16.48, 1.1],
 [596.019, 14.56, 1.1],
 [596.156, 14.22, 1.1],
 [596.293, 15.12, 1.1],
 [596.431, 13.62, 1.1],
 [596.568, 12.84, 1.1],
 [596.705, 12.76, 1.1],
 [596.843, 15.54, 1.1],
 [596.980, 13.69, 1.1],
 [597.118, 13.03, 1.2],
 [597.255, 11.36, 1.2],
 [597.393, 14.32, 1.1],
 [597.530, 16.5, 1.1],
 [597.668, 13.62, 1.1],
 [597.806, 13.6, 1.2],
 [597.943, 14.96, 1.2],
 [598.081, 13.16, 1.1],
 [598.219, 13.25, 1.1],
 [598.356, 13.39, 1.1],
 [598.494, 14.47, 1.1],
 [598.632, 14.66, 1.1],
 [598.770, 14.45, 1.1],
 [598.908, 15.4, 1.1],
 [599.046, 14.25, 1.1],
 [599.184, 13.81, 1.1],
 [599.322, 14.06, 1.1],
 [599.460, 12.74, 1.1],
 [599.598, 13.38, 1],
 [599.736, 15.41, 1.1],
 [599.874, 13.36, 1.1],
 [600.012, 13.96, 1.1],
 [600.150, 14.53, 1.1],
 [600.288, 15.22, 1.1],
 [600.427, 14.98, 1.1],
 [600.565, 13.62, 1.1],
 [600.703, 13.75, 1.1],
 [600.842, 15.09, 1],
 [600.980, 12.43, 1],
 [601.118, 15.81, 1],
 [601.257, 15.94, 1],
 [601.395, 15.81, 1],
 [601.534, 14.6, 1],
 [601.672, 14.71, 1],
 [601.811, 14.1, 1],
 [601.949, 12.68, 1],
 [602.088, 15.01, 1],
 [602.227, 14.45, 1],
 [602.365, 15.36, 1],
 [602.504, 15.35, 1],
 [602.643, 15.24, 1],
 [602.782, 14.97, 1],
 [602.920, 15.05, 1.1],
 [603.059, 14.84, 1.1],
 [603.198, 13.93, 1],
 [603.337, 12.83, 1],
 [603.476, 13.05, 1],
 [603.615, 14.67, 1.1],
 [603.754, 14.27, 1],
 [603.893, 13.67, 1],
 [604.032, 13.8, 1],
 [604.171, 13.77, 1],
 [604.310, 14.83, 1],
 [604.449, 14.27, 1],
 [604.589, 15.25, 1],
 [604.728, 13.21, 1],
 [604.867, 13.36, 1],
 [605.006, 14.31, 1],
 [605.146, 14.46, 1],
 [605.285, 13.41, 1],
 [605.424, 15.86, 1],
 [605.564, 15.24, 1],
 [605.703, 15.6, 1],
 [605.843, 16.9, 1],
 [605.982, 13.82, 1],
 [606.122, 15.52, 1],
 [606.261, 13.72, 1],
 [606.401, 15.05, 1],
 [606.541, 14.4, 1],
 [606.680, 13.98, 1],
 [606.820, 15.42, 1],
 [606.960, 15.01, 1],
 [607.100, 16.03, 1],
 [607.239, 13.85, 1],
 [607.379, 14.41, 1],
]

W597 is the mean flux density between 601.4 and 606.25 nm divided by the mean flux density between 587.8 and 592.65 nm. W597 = 1.0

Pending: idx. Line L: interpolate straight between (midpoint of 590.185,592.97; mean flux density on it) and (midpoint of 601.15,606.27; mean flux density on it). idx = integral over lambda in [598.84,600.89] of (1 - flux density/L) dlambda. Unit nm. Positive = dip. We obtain 0.05 nm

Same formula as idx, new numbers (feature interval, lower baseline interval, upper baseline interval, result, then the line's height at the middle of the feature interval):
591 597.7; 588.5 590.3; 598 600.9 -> -0.25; 13.8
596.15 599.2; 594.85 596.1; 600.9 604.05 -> 0.11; 14.5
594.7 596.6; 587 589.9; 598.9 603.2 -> -0.03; 14.1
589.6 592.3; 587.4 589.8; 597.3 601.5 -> -0.21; 13.5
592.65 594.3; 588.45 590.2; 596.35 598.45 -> -0.12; 13.6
